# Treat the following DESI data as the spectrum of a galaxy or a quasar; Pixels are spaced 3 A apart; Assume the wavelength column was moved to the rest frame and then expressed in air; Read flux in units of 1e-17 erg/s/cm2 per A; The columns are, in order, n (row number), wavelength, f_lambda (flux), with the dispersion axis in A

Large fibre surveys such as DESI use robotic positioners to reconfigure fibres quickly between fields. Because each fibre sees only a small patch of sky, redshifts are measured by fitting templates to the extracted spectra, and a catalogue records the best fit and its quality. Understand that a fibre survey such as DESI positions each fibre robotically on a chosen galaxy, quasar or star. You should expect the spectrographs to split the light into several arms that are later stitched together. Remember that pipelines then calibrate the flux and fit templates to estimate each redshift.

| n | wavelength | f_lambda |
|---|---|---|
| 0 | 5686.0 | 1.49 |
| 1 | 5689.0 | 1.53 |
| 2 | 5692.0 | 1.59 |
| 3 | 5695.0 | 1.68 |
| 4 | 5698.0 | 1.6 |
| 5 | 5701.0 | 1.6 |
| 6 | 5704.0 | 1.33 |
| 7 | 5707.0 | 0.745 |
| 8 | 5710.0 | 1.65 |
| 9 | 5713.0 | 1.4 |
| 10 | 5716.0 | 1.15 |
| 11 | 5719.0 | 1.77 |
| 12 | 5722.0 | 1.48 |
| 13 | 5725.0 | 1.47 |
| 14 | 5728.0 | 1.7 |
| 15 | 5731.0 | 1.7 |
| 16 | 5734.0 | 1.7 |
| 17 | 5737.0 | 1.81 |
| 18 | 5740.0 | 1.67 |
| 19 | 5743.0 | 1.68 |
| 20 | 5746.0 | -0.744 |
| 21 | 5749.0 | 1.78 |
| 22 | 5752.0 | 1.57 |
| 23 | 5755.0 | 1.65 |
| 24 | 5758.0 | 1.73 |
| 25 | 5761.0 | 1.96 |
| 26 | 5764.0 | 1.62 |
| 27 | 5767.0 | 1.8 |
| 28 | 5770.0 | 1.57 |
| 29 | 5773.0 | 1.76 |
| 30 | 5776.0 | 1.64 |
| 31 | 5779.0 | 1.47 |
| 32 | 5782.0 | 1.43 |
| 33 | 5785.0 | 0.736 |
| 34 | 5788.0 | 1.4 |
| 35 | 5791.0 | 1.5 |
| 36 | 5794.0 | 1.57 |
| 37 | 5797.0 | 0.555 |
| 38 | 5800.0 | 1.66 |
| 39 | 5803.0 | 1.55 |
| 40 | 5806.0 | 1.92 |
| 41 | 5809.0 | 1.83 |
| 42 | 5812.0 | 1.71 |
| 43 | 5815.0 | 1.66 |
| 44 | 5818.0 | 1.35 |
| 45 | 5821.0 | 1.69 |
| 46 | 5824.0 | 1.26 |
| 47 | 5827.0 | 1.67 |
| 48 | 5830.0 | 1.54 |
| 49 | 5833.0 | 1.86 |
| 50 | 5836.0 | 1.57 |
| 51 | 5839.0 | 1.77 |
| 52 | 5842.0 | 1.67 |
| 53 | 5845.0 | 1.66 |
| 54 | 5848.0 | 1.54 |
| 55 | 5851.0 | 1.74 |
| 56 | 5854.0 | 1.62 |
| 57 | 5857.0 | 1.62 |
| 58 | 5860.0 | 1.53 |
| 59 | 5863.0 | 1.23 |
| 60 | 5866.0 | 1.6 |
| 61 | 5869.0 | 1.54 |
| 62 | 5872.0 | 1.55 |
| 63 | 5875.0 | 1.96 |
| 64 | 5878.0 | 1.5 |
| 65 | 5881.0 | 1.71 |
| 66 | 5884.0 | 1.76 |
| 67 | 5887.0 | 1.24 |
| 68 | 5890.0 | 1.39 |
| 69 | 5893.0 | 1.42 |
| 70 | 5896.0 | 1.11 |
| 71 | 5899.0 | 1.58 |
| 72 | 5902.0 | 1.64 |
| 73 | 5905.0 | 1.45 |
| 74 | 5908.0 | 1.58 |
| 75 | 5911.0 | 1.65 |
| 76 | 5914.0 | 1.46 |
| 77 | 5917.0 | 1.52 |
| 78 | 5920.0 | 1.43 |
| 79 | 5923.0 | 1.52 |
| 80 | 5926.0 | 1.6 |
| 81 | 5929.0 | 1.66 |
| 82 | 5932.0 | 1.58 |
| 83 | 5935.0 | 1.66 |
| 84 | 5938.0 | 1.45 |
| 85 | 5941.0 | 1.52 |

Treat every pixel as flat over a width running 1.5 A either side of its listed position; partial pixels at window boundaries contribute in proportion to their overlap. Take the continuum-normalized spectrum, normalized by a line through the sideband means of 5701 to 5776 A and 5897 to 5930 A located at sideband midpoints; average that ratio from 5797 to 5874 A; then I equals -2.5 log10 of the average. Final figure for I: -0.05 mag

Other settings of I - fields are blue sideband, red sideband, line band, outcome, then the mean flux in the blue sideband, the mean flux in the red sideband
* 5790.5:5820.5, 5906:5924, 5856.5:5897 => 0.011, 1.54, 1.52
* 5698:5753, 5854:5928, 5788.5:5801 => 0.117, 1.42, 1.53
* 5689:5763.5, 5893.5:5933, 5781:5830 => 0.022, 1.49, 1.52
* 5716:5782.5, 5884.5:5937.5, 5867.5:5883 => -0.098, 1.55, 1.5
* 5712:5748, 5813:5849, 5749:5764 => -0.181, 1.4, 1.61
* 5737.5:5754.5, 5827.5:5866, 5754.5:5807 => -0.113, 1.25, 1.61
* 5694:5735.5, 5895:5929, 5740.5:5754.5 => 0.283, 1.5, 1.52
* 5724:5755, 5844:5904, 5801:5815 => -0.164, 1.44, 1.55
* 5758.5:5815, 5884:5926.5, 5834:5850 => -0.095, 1.54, 1.48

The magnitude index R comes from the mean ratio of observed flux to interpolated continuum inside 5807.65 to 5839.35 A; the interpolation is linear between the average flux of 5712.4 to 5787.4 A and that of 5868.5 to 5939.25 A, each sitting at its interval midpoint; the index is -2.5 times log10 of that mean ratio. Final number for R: -0.07 mag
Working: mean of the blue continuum 1.5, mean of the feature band 1.62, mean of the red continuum 1.54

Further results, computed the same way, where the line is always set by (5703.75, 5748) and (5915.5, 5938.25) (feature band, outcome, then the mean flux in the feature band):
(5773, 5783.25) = -0.10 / 1.55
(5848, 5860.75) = -0.09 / 1.62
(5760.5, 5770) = -0.23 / 1.74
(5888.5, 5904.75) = 0.07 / 1.43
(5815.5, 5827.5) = -0.02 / 1.49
